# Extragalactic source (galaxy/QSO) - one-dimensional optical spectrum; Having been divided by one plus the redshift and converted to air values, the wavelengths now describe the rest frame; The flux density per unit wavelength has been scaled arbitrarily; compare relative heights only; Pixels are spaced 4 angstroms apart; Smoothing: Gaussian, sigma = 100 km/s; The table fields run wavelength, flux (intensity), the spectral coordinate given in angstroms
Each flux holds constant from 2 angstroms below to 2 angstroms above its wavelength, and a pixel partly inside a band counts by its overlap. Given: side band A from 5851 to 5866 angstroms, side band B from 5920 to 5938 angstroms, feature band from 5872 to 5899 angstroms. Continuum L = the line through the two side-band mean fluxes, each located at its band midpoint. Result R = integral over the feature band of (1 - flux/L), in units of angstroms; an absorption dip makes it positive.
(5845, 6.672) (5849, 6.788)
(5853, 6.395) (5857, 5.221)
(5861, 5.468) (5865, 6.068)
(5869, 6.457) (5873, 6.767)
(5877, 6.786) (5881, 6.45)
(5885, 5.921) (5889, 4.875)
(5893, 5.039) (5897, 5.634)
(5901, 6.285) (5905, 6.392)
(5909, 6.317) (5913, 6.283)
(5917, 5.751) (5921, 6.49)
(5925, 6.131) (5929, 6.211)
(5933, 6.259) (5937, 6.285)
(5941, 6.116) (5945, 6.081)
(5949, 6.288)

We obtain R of 0.3 angstroms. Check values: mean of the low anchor 5.77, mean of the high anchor 6.26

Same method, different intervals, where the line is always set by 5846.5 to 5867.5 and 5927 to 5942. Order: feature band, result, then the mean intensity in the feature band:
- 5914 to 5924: 0.07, 6.14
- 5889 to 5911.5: 1.05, 5.85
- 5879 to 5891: 0.67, 5.75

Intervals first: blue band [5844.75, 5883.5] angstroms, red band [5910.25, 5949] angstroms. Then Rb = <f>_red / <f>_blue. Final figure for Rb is 1.0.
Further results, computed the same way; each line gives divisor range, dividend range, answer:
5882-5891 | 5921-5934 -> 1.13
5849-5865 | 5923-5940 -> 1.06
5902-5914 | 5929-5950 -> 0.98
